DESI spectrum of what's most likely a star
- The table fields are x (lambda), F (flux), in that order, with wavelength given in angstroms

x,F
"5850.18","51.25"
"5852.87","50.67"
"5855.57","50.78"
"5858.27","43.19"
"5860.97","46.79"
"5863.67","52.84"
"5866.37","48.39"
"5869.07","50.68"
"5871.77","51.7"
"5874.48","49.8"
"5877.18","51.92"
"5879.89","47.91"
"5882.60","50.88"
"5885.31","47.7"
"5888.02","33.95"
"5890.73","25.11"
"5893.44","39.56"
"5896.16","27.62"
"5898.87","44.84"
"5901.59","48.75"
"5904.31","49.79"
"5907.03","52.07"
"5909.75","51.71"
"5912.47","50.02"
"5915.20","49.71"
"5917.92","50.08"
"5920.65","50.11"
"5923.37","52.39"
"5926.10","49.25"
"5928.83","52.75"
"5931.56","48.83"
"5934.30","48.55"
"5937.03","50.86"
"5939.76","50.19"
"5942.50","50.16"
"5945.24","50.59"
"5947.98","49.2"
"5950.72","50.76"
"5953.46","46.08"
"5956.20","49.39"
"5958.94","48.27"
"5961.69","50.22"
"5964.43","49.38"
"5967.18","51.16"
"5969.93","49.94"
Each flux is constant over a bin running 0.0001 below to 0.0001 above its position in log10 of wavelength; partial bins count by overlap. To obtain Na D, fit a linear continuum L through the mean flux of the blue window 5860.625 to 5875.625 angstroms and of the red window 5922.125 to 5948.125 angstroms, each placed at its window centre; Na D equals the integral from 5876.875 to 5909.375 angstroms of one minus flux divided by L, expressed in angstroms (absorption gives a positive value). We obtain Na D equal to 4.5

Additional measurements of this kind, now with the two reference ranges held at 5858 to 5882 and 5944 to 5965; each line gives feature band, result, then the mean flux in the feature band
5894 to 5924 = 1.11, 47.6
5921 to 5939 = -0.39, 50.4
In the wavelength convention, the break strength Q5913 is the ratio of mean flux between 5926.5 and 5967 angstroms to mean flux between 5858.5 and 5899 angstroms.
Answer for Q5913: 1.11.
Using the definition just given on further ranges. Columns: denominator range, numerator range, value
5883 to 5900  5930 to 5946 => 1.34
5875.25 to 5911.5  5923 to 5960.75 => 1.13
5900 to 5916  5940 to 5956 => 0.98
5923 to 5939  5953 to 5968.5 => 0.98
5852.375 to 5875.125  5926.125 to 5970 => 1.01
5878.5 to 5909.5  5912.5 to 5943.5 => 1.17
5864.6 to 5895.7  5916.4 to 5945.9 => 1.12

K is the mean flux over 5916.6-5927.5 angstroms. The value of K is 50.5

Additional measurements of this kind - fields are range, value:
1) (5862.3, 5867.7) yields 50.6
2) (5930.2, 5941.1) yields 49.6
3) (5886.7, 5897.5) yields 31.6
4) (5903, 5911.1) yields 51.2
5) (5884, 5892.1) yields 35.6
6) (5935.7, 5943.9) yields 50.4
